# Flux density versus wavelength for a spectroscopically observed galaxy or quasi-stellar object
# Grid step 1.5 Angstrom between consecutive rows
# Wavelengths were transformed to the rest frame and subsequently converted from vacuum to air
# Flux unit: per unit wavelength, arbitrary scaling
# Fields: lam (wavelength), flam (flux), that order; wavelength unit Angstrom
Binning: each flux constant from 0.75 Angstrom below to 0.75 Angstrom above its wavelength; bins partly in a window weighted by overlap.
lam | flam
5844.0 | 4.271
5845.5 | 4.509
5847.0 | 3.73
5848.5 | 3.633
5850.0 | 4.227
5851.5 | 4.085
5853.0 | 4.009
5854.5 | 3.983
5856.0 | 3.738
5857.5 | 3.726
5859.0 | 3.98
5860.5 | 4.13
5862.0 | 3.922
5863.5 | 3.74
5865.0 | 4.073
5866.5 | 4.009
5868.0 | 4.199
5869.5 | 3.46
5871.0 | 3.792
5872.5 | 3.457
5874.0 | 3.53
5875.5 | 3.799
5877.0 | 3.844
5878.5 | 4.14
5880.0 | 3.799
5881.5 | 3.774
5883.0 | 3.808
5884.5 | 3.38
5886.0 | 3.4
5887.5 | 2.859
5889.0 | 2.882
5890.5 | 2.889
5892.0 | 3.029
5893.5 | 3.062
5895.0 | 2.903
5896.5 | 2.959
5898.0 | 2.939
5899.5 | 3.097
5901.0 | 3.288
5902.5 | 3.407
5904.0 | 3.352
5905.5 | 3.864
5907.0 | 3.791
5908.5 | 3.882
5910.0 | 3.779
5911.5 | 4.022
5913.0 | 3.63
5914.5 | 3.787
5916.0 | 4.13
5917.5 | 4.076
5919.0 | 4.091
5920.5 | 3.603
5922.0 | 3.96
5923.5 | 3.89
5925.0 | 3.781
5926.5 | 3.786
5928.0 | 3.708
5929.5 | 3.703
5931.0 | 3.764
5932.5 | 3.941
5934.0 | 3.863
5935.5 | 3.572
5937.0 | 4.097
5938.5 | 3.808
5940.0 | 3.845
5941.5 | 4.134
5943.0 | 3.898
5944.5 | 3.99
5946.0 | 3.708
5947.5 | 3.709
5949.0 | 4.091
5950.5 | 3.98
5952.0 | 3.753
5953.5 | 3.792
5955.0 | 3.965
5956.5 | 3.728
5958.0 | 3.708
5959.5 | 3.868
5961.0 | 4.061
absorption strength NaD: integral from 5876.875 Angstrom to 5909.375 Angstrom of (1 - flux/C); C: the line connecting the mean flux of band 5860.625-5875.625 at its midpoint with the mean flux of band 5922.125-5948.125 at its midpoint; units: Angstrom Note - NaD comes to 3.8 Angstrom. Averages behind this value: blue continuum 3.81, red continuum 3.84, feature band 3.37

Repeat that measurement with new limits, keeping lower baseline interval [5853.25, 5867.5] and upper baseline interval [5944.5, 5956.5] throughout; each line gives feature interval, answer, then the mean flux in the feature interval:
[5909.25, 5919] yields -0.1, 3.92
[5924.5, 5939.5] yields 0.3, 3.8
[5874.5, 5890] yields 1.4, 3.56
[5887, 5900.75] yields 3.3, 2.97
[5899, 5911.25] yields 1.0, 3.59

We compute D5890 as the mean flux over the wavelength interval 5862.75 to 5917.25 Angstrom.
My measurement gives 3.55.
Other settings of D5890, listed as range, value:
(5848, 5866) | 3.94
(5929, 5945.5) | 3.87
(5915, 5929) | 3.89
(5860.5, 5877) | 3.82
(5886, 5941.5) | 3.59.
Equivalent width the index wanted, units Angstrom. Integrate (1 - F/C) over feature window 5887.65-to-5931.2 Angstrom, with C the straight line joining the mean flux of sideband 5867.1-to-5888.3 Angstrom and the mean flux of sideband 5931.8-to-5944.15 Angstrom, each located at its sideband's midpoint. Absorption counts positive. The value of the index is 2.85 Angstrom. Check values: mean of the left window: 3.66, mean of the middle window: 3.54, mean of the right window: 3.9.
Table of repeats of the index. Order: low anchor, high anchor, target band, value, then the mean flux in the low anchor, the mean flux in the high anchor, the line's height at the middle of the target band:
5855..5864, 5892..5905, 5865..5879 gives -0.7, 3.88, 3.13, 3.64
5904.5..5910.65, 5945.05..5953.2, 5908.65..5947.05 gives -0.3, 3.81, 3.85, 3.83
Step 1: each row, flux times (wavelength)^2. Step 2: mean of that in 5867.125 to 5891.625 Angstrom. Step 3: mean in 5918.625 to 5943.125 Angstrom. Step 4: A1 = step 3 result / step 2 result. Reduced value 1.10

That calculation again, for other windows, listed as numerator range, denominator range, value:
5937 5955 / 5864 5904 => 1.15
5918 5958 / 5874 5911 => 1.14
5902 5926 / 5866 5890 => 1.07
